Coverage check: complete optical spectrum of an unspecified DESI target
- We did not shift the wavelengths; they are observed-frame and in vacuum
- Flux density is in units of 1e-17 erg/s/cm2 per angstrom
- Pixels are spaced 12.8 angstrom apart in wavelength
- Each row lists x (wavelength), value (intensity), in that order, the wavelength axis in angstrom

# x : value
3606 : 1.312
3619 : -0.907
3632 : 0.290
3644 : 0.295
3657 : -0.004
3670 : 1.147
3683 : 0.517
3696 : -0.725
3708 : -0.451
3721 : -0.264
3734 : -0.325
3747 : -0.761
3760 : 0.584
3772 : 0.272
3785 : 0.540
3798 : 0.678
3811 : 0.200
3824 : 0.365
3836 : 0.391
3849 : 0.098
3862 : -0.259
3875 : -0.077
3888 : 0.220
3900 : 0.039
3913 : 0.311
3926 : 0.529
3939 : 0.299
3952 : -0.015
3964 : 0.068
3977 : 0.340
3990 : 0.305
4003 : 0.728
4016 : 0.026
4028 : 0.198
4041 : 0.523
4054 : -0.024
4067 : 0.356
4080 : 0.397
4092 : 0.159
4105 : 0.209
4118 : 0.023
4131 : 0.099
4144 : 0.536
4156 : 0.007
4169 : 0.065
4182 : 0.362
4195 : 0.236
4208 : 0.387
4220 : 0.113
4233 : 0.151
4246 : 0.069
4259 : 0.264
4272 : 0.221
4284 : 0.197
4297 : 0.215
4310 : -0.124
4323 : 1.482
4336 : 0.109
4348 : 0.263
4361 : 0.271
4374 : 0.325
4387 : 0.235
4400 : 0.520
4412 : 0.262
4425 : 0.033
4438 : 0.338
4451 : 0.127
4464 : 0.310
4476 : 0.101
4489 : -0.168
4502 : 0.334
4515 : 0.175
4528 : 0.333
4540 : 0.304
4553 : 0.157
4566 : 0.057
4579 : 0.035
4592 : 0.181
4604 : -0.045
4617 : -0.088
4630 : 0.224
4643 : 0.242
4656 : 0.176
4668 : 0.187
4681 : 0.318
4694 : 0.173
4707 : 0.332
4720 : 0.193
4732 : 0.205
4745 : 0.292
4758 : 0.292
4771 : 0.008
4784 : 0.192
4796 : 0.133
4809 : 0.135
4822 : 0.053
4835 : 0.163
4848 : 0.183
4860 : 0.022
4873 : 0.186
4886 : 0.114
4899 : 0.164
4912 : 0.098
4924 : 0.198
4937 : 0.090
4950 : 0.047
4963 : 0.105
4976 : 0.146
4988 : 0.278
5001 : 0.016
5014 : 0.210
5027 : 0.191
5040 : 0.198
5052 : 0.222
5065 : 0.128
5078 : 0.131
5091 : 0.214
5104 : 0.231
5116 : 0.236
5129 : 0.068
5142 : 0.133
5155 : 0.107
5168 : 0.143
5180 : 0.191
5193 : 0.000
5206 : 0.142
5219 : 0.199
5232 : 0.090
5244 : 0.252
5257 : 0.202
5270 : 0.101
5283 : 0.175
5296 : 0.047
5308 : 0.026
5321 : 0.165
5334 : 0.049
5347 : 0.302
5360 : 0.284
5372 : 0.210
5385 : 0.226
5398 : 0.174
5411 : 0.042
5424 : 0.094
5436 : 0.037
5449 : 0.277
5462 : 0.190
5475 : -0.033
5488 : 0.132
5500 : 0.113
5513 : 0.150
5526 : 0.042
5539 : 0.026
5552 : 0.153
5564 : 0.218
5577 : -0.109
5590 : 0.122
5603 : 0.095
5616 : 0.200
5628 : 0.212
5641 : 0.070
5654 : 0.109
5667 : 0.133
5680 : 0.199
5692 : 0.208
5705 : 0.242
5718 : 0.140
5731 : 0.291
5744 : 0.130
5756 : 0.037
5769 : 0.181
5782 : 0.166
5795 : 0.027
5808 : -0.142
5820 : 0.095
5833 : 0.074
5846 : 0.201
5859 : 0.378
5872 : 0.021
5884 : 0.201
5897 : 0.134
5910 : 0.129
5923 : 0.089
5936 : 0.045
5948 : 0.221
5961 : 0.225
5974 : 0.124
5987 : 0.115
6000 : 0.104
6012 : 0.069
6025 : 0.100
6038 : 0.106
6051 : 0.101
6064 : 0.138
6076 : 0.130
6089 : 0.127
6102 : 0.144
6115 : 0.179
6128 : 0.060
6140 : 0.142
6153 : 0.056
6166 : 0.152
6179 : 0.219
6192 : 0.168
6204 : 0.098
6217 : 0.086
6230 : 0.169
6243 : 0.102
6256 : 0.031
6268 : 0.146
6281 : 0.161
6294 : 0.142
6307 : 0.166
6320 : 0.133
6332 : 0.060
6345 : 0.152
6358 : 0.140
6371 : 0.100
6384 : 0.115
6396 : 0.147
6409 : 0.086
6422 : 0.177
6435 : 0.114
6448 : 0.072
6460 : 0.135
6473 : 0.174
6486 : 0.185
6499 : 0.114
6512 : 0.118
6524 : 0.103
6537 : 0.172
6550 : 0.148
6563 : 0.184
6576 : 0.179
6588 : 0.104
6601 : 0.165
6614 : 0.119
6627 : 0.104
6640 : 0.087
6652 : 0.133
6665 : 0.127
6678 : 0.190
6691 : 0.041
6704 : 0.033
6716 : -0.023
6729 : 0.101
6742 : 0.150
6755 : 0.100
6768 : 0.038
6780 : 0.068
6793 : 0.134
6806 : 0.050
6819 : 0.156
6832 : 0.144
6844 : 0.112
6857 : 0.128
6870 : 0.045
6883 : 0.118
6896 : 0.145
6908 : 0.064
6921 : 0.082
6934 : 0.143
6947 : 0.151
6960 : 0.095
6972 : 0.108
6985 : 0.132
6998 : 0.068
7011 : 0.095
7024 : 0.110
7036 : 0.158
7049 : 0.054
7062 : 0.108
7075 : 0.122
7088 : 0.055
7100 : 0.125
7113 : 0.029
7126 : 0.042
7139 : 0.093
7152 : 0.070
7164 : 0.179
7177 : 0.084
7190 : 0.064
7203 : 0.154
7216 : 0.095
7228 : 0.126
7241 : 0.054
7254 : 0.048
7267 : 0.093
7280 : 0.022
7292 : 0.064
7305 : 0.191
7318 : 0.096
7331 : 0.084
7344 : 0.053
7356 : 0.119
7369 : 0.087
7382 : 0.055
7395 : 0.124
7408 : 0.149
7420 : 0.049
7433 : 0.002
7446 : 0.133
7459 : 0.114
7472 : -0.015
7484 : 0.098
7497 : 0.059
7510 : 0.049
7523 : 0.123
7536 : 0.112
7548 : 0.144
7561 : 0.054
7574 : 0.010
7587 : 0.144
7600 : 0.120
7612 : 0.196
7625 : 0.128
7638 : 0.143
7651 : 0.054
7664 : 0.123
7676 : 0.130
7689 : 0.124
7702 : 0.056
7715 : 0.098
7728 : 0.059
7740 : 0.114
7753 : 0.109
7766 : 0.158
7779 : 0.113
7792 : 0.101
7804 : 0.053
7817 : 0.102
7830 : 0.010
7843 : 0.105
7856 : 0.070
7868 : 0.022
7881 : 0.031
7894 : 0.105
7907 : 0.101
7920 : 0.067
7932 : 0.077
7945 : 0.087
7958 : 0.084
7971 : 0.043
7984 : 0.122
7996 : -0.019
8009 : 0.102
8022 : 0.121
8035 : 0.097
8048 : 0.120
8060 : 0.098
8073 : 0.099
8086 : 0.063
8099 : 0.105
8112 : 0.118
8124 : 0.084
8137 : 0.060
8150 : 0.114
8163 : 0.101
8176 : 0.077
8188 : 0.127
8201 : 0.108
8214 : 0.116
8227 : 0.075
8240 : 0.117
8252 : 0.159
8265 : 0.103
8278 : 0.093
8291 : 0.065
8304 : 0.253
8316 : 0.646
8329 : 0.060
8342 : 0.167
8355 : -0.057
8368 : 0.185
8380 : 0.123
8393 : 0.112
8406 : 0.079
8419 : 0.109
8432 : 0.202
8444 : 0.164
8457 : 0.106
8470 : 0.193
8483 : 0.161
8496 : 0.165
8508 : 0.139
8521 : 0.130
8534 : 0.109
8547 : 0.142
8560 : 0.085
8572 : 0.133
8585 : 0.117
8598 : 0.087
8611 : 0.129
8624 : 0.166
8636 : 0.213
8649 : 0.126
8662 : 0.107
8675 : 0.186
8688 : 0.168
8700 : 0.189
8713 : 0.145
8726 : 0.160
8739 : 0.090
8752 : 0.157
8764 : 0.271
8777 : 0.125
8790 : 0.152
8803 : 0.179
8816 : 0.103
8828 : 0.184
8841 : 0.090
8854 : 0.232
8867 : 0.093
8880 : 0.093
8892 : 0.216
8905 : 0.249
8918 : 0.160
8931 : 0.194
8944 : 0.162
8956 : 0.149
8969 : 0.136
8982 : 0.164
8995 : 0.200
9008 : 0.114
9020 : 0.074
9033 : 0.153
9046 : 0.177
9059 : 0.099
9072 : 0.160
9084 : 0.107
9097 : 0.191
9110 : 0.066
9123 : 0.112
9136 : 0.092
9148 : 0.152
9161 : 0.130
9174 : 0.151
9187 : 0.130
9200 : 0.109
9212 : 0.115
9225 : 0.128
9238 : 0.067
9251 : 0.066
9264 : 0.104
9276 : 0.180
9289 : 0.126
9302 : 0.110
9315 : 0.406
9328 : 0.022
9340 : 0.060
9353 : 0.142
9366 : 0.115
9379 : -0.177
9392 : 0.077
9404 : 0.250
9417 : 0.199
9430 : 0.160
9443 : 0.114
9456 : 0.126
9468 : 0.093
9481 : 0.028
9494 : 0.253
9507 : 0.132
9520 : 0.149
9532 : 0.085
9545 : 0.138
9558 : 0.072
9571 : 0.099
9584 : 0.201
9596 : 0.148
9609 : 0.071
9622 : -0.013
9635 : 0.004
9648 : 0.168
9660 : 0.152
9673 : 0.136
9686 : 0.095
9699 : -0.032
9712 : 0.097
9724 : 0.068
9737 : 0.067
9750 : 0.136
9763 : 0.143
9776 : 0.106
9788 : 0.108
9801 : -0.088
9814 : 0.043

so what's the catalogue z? 1.230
